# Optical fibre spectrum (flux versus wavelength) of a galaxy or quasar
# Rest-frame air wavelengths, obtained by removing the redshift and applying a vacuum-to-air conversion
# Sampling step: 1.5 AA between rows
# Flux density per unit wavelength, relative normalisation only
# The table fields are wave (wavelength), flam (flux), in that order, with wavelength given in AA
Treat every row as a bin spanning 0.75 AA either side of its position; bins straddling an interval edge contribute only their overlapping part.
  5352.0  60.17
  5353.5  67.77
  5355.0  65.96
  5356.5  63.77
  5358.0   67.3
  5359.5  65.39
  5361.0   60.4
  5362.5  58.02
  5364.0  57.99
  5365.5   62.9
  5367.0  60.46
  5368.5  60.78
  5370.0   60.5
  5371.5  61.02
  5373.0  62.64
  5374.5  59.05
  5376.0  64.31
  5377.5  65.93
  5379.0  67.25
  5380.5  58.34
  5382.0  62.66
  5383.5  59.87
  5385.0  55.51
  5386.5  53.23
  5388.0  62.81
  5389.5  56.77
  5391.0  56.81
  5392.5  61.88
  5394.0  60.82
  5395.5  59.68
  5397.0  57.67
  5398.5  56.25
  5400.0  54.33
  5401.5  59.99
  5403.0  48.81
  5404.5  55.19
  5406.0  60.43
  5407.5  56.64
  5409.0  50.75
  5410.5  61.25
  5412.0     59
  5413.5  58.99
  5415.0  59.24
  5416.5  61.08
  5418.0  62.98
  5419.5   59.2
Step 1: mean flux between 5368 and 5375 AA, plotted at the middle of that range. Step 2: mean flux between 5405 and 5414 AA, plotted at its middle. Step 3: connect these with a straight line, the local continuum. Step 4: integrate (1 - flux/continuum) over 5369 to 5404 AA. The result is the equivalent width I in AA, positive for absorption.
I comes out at 0.2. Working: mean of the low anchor 60.9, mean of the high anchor 57.7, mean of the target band 59.4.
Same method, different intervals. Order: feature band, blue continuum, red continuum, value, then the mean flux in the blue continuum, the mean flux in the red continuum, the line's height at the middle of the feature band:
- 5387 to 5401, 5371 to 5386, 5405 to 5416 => 0.3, 61.5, 58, 59.8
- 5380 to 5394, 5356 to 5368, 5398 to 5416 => 0.1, 62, 56.8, 59.1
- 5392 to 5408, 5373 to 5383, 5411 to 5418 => 1.0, 62.8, 60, 61.1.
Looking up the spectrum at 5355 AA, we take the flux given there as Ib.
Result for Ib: 65.96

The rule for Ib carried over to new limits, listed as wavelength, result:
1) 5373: 62.64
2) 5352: 60.17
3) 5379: 67.25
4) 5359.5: 65.39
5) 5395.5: 59.68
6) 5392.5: 61.88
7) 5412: 59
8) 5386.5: 53.23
